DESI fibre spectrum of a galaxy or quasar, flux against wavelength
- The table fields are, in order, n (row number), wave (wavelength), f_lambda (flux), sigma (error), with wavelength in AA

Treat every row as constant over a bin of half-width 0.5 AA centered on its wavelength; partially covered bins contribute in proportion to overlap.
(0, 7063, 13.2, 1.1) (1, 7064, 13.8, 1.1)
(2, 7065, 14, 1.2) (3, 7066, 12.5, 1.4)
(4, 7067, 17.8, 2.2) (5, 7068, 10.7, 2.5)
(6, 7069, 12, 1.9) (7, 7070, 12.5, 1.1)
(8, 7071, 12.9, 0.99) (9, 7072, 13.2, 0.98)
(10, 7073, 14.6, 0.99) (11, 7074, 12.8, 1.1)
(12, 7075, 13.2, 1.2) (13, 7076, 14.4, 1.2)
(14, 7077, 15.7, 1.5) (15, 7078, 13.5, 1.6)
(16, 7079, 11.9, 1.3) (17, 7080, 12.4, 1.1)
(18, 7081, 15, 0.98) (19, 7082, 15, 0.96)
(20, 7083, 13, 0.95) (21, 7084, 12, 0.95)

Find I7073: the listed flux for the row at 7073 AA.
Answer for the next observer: 14.6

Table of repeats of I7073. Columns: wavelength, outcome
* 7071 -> 12.9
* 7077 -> 15.7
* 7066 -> 12.5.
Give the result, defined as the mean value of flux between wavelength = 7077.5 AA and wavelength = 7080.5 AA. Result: 12.6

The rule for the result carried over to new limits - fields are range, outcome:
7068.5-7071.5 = 12.5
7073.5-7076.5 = 13.5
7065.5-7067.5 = 15.2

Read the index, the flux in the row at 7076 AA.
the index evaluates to 14.4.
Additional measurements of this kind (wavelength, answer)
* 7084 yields 12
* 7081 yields 15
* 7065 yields 14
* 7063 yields 13.2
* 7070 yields 12.5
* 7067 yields 17.8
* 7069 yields 12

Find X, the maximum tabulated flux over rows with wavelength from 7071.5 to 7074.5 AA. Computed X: 14.6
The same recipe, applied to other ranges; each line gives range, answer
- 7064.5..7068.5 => 17.8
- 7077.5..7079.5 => 13.5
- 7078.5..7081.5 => 15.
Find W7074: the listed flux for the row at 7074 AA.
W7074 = 12.8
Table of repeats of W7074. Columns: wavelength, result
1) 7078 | 13.5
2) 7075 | 13.2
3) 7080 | 12.4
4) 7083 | 13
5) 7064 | 13.8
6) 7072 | 13.2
